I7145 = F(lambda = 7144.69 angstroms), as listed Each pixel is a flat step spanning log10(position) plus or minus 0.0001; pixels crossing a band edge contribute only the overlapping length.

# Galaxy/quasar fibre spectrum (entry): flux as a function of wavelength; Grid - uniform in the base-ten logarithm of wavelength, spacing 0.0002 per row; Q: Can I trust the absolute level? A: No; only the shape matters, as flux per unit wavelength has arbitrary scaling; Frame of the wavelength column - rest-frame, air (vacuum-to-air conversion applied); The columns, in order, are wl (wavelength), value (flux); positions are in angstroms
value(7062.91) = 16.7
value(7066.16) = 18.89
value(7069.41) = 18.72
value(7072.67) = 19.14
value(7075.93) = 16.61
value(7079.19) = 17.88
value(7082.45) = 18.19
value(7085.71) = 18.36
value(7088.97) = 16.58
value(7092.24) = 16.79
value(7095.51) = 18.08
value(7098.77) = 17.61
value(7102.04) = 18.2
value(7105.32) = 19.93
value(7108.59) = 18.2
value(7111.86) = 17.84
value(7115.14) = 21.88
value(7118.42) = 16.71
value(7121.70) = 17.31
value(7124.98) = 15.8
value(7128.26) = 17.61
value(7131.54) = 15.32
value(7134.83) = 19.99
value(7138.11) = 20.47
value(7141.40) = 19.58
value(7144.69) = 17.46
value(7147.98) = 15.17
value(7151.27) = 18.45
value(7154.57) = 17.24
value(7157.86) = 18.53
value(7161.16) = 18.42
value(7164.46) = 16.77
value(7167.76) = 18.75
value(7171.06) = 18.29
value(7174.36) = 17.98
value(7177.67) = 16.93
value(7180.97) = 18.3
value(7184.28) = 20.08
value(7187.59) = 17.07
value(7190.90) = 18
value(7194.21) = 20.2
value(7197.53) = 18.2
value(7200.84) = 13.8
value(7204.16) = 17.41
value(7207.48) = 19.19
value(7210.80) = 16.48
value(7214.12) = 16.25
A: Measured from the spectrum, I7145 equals 17.46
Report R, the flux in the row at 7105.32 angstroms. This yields 19.93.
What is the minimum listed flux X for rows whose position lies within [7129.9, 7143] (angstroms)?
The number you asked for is 15.32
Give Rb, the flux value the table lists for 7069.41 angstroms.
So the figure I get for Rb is 18.72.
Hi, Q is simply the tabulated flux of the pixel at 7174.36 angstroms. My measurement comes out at 17.98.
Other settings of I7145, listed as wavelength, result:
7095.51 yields 18.08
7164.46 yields 16.77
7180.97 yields 18.3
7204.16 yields 17.41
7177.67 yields 16.93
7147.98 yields 15.17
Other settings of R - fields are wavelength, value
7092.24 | 16.79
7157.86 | 18.53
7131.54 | 15.32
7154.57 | 17.24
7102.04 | 18.2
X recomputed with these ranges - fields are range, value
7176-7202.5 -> 13.8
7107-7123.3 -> 16.71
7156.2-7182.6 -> 16.77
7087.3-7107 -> 16.58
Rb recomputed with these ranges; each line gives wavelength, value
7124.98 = 15.8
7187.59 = 17.07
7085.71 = 18.36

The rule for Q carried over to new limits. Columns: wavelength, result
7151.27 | 18.45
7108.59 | 18.2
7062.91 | 16.7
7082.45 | 18.19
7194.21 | 20.2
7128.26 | 17.61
